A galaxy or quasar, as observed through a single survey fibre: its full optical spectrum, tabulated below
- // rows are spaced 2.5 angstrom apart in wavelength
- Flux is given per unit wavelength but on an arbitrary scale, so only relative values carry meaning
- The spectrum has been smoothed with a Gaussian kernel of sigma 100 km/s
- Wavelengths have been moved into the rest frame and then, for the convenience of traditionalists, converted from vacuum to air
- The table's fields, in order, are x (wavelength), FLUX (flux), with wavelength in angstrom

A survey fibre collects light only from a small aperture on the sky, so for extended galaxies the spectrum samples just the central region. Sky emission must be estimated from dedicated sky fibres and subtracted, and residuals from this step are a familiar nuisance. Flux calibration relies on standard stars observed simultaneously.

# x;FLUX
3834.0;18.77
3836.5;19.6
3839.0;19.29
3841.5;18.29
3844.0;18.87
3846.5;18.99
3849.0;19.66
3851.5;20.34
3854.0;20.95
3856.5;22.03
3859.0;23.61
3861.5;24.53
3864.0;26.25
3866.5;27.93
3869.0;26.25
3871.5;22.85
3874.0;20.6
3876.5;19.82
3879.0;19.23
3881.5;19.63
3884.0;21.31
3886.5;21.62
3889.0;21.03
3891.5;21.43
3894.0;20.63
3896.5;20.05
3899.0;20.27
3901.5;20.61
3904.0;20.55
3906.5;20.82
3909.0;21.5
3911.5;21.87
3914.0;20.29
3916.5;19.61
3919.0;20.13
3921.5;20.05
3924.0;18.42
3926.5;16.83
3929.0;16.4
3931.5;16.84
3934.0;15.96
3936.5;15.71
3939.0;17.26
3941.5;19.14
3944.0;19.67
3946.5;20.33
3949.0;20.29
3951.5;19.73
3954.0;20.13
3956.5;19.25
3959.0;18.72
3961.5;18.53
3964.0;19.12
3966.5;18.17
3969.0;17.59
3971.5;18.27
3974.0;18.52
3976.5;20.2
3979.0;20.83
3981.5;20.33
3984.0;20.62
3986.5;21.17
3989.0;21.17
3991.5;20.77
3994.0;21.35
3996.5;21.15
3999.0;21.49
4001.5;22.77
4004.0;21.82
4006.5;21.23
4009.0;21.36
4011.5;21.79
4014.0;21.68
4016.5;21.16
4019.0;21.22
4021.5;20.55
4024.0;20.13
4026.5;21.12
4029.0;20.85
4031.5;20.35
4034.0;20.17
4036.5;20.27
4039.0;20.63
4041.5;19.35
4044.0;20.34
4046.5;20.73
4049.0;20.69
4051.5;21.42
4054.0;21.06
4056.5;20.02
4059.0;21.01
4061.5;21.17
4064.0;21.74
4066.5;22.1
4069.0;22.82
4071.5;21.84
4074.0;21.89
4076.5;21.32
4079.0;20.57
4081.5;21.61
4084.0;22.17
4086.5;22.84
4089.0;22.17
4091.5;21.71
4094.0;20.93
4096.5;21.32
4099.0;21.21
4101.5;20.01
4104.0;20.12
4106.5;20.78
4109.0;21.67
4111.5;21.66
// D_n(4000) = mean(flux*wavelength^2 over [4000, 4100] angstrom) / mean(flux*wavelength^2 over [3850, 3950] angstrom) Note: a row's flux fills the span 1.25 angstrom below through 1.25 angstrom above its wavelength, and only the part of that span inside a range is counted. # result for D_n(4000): 1.11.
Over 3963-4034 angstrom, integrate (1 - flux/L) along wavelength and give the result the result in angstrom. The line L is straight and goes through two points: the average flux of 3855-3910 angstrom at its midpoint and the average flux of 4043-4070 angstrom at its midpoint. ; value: 2.8 angstrom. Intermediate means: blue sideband 21.9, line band 20.6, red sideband 21.2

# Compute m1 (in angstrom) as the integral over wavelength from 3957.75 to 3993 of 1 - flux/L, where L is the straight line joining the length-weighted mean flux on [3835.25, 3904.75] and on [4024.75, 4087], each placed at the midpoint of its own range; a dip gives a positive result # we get 2.7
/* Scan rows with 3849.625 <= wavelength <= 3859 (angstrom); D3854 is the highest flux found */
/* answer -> 23.61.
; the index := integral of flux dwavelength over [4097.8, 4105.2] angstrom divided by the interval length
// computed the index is 20.4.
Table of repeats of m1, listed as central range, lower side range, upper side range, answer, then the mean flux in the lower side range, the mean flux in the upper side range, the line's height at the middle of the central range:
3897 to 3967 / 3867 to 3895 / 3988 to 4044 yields 7.03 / 21.5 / 21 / 21.3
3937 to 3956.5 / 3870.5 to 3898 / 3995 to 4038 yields 1.46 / 20.7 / 21.1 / 20.9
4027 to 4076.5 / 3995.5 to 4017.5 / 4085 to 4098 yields 1.66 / 21.6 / 21.8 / 21.7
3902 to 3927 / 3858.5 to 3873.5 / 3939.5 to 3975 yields 2.03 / 25.1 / 19.1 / 21.9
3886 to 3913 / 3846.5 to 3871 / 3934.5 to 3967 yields 0.49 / 23.3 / 18.9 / 21.3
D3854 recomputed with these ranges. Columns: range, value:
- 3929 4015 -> 22.77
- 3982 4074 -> 22.82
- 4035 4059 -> 21.42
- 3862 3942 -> 27.93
